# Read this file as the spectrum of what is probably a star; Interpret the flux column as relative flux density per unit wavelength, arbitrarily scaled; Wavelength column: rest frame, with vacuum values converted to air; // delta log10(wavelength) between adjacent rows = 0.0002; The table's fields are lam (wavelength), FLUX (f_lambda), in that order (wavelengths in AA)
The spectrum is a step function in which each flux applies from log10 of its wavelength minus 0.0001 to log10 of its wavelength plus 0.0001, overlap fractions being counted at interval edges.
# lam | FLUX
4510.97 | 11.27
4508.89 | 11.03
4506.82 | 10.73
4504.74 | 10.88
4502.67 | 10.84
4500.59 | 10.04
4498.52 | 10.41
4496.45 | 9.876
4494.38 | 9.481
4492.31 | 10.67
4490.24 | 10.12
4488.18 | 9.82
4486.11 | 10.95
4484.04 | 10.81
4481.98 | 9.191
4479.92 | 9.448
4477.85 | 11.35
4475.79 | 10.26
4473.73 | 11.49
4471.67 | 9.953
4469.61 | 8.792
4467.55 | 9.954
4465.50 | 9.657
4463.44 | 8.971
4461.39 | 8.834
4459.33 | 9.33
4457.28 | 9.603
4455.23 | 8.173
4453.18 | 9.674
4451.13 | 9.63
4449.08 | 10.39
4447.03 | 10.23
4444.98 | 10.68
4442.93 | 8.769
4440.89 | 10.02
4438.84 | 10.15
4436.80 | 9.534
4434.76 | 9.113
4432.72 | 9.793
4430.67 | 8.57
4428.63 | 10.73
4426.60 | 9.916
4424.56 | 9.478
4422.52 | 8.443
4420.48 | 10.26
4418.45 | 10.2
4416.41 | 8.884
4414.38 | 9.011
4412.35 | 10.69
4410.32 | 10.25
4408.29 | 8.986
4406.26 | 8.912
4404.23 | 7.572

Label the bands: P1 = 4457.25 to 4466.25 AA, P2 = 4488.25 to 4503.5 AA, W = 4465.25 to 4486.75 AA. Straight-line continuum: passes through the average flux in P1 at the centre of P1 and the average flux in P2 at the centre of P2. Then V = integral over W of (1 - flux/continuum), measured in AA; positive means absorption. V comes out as -1.2 AA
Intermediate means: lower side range 9.23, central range 10.2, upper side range 10.2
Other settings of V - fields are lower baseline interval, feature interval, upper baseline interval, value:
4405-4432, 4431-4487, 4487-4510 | 1.0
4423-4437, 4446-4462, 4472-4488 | 0.8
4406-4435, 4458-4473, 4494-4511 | 1.0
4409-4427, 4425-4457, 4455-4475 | -0.3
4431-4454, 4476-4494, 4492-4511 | 0.0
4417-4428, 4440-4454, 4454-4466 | -1.0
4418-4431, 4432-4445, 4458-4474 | 0.0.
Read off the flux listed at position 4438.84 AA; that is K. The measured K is 10.15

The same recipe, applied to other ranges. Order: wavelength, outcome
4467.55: 9.954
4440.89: 10.02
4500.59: 10.04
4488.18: 9.82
